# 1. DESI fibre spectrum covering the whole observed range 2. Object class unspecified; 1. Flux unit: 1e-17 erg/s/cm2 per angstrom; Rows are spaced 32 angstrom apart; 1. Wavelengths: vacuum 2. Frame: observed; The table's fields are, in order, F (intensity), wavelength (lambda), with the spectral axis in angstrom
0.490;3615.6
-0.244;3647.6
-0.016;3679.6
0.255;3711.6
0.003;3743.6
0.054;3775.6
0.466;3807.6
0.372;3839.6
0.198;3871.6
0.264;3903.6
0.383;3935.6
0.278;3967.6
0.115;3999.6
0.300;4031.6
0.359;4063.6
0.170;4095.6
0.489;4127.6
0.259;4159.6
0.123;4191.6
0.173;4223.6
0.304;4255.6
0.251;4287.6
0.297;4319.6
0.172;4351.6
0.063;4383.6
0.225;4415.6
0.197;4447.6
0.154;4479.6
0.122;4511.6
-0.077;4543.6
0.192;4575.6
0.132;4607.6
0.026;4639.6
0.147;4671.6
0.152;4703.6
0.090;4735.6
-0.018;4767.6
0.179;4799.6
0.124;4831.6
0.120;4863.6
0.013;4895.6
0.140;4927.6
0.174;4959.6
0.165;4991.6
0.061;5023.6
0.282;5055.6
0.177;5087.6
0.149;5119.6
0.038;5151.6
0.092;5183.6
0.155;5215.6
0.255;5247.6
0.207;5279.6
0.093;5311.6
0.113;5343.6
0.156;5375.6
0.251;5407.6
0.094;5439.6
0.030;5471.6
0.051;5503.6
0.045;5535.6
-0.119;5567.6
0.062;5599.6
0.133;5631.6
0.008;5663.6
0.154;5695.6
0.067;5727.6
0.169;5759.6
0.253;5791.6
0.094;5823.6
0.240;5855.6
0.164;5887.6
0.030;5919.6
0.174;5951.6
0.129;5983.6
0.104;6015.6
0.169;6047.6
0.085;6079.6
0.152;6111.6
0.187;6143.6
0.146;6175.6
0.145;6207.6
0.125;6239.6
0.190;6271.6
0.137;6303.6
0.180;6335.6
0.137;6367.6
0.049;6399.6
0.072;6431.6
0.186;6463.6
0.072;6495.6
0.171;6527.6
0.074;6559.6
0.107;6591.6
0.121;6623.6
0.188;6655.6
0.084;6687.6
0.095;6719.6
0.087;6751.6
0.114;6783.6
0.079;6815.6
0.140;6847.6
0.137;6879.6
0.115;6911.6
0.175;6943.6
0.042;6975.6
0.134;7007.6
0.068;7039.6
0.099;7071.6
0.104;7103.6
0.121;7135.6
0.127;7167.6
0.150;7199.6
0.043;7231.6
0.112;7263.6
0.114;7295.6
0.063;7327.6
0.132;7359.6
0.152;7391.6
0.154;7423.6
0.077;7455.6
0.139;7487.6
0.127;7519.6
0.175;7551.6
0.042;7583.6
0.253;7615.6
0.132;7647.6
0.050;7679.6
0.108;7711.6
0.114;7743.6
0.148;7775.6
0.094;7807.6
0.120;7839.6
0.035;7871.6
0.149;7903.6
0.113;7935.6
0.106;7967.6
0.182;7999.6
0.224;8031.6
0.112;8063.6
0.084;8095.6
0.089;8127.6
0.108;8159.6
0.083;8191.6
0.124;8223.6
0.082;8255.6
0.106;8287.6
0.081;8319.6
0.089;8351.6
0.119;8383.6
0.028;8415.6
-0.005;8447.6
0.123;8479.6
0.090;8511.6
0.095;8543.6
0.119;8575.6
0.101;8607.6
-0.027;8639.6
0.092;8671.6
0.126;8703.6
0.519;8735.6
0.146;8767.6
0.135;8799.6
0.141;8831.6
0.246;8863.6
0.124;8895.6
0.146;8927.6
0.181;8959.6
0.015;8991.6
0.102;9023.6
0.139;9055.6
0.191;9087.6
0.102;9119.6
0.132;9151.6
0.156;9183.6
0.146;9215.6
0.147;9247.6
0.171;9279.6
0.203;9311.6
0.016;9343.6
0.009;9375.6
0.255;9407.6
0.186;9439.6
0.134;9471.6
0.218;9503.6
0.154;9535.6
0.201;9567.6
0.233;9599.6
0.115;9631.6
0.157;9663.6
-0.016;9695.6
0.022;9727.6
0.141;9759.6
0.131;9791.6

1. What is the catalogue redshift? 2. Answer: 1.344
